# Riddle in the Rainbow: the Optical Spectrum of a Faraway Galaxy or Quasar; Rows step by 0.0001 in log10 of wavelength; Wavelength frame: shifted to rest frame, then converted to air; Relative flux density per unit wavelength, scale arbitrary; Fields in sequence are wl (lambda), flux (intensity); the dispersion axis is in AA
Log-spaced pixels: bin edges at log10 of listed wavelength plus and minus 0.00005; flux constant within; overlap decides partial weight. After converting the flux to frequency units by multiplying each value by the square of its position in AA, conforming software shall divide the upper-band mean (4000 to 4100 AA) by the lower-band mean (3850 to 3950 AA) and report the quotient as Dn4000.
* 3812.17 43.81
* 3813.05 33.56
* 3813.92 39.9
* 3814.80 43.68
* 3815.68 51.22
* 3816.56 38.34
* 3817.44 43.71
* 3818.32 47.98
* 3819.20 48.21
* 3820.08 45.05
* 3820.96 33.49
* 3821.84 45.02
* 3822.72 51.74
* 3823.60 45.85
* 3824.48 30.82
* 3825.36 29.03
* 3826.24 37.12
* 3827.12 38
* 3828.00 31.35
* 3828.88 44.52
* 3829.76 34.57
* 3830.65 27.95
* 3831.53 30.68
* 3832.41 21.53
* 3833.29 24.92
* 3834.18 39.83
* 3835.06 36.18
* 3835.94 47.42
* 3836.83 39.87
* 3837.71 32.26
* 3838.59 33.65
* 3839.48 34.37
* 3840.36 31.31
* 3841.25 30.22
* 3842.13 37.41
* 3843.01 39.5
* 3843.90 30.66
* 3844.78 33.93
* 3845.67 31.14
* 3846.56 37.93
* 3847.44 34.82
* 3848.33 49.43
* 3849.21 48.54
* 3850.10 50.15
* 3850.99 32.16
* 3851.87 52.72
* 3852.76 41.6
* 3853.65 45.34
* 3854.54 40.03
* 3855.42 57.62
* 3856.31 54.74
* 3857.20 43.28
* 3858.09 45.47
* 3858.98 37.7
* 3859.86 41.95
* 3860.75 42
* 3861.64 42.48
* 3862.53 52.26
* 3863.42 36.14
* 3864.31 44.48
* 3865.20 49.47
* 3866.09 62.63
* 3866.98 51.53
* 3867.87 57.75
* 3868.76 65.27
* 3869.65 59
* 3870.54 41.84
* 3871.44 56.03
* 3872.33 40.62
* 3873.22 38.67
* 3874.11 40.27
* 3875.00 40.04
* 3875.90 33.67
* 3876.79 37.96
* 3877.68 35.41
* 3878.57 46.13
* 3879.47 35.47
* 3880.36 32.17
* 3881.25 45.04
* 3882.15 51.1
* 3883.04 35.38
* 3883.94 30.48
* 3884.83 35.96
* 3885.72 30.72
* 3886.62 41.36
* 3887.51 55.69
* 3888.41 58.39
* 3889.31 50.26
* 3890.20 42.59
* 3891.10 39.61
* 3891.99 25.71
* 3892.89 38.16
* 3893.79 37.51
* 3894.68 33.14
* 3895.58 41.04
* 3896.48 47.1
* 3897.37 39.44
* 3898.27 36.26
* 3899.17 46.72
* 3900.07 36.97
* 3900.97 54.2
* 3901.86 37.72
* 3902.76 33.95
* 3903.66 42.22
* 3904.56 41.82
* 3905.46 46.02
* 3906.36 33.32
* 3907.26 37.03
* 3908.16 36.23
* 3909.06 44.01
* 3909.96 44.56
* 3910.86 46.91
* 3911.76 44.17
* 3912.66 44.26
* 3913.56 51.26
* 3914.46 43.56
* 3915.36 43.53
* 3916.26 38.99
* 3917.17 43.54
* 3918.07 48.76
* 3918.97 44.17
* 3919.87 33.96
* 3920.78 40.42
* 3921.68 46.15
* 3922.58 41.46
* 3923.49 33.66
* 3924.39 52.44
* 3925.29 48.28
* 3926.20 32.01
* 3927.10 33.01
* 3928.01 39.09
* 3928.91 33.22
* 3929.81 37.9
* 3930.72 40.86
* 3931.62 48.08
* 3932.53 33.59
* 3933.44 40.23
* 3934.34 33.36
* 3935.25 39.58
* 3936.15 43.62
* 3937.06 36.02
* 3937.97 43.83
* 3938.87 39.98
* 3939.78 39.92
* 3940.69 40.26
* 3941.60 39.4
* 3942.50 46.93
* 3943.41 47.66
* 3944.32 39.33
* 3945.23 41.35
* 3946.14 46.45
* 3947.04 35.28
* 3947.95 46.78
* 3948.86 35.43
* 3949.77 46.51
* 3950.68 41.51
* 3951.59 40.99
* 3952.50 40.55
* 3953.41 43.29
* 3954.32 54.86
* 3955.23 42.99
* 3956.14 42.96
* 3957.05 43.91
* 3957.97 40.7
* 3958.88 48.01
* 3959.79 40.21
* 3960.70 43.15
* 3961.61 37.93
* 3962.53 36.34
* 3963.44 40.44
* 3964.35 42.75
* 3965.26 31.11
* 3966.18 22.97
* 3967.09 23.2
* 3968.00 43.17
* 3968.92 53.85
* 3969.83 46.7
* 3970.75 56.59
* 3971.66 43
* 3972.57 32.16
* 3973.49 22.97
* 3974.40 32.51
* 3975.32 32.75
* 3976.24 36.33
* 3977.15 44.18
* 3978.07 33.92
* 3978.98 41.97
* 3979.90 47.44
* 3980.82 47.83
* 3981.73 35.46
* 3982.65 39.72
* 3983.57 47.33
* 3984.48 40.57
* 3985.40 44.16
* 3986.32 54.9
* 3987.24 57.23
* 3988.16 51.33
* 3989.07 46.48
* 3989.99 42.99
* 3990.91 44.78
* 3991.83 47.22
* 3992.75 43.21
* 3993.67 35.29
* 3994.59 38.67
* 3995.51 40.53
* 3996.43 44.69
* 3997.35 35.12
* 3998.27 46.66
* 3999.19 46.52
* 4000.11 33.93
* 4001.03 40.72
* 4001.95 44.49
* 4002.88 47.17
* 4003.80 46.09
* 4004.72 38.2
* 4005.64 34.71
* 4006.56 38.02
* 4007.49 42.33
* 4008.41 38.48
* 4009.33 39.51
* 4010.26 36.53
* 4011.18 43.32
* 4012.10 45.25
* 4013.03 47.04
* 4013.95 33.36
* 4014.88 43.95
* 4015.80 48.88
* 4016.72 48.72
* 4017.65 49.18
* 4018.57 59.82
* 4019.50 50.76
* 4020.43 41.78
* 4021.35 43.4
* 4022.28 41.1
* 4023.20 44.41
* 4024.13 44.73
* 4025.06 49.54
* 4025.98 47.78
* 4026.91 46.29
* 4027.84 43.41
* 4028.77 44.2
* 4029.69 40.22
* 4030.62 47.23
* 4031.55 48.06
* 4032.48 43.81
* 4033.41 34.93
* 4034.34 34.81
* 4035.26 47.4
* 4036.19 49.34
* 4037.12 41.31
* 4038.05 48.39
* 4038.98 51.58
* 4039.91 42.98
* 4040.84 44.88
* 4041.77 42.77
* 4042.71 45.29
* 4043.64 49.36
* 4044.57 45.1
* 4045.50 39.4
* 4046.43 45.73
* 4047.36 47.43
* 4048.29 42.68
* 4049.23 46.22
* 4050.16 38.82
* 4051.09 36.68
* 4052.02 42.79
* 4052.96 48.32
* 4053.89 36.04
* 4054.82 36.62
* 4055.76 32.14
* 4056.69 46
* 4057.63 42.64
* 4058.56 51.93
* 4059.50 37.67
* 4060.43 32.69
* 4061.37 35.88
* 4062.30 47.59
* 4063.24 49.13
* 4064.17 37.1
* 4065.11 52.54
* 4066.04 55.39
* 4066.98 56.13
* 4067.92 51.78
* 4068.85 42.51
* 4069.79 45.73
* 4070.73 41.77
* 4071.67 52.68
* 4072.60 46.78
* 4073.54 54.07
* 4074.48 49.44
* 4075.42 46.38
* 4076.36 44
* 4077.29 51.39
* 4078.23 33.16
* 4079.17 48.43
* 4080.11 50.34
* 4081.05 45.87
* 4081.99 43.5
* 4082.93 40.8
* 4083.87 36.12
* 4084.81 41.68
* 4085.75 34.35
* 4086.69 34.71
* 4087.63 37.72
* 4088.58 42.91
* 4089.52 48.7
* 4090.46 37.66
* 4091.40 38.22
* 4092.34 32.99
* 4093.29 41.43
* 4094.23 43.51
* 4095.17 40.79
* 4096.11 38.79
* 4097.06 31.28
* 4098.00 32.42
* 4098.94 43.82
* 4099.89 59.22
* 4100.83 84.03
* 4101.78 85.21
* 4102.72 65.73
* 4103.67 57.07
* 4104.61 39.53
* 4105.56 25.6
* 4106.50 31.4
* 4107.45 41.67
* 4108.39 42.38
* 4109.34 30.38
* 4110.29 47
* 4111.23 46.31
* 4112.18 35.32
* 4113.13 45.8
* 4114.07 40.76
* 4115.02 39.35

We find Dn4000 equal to 1.1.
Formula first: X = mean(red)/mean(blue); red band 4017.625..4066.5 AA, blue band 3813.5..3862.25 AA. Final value 1.11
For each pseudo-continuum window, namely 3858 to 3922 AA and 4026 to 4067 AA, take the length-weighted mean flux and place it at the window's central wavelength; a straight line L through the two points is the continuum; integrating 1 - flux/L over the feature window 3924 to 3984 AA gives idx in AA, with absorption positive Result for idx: 3.7 AA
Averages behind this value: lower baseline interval 42.8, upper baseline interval 43.7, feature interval 40.5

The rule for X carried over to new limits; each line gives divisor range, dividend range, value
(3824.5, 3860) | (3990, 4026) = 1.13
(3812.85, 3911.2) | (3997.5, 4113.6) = 1.07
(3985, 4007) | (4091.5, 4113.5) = 1.04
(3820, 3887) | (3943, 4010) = 1.02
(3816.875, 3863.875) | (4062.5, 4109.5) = 1.14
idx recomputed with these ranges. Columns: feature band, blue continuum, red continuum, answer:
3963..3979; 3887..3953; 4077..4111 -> 1.7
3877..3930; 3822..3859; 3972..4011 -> -1.7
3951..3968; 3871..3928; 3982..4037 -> 1.1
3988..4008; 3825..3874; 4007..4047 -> 0.9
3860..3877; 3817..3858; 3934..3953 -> -3.1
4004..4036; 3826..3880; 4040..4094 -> -0.5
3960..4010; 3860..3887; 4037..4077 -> 3.7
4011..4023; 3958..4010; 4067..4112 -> -1.0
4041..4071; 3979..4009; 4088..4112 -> 0.3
